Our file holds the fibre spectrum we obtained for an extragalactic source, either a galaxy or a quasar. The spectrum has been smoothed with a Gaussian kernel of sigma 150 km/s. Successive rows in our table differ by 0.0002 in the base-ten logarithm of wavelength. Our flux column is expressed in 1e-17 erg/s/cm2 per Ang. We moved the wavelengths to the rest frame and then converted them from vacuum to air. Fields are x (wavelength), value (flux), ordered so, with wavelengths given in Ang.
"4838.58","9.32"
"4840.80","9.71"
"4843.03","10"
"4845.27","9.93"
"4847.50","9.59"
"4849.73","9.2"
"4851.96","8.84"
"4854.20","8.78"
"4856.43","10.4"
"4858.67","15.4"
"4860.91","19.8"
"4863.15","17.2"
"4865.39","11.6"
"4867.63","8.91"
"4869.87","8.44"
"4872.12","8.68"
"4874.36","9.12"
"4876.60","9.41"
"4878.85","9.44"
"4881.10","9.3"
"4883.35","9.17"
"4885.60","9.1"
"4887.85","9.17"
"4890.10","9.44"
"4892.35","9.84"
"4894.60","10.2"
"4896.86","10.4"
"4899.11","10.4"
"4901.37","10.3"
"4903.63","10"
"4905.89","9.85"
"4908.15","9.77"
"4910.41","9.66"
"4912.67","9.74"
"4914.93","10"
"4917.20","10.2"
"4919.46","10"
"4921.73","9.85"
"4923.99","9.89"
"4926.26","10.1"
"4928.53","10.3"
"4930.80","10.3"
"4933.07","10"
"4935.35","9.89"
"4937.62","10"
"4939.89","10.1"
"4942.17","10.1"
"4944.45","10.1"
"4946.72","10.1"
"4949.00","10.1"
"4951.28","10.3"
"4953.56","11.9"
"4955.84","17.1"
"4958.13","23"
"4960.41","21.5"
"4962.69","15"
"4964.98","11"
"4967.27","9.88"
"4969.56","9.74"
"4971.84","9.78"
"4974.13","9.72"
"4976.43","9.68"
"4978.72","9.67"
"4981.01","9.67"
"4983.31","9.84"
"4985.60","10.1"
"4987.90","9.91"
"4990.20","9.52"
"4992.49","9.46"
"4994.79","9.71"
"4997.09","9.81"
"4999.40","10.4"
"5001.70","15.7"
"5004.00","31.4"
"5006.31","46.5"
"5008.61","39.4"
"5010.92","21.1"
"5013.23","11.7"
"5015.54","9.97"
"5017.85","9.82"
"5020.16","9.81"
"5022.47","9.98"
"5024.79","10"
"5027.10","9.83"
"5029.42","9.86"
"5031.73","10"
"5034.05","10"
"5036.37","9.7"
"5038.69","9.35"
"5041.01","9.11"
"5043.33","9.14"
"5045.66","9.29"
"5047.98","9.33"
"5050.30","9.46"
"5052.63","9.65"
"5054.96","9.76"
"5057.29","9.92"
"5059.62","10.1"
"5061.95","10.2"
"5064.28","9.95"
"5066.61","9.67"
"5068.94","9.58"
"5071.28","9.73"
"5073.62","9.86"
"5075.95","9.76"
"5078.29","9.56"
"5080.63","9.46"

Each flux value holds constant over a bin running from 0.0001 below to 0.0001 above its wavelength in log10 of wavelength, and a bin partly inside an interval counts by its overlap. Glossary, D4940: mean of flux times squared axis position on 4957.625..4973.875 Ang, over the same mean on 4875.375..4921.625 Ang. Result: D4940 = 1.44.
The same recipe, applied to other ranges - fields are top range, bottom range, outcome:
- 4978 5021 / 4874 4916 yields 1.67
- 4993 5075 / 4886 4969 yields 1.20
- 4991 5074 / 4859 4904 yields 1.28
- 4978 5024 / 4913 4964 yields 1.32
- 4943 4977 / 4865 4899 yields 1.38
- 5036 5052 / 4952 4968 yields 0.62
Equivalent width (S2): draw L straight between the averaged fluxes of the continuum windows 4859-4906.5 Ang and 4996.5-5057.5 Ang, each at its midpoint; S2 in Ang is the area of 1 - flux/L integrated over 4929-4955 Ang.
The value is 3.4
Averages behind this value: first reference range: 10.5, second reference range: 13.8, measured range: 10.3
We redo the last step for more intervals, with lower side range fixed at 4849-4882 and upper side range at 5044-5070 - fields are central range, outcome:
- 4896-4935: 2.3 Ang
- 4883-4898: 1.6 Ang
